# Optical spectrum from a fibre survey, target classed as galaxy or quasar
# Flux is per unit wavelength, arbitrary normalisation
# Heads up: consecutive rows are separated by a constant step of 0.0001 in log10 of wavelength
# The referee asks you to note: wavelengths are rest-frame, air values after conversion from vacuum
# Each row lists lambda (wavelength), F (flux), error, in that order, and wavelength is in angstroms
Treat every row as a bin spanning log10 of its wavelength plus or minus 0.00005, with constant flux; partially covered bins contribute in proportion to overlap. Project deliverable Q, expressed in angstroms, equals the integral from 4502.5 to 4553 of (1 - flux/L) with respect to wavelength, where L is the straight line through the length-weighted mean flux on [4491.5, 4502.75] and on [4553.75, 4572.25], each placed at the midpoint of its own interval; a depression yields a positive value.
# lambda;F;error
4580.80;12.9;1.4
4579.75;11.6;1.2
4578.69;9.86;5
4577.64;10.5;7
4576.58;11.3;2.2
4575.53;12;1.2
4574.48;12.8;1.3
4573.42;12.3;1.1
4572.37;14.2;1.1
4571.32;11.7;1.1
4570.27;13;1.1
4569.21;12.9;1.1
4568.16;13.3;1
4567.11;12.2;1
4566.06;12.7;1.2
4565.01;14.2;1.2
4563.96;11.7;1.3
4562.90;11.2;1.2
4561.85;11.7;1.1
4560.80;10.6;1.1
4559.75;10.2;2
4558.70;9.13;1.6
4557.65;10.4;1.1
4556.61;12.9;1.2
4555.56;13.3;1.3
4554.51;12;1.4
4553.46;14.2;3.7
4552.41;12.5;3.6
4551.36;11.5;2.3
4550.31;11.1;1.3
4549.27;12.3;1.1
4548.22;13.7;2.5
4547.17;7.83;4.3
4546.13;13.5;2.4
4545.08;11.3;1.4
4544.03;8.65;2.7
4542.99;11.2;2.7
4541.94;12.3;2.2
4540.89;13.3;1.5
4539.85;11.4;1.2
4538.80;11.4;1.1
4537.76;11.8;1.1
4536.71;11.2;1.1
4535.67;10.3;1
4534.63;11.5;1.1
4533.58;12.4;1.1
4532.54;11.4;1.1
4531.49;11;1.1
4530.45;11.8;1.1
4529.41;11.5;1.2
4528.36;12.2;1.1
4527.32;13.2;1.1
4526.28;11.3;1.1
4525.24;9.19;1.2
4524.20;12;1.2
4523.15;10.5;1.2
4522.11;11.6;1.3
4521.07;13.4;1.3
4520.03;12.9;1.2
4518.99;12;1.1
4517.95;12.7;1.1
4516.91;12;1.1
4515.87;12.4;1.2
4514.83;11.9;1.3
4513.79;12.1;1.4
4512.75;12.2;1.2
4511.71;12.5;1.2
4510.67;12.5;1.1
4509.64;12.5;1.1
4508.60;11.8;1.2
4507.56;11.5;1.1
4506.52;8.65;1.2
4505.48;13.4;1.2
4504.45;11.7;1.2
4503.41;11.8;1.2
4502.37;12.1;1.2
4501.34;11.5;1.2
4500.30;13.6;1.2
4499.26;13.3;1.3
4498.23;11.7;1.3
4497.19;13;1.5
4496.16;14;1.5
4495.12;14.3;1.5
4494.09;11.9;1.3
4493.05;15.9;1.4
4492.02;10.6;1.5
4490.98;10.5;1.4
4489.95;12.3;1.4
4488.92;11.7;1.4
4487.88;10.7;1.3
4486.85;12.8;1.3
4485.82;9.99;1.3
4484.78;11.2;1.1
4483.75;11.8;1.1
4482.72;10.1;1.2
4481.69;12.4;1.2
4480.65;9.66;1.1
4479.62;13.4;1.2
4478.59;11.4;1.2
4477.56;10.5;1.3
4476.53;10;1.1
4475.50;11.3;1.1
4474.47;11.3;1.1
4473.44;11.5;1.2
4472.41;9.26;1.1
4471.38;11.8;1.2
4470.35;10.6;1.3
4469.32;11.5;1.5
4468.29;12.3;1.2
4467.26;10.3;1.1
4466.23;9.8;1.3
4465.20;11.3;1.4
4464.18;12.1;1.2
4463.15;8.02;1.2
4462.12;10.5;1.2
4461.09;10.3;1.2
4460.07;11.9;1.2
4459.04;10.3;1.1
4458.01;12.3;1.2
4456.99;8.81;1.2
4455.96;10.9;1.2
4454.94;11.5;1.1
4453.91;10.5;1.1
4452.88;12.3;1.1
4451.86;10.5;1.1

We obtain 3.1 angstroms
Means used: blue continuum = 12.9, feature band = 11.7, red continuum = 12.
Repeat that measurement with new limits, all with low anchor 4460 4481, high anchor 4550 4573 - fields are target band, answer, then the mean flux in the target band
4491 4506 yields -1.90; 12.7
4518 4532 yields -0.17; 11.8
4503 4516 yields -0.55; 11.9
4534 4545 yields 0.48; 11.3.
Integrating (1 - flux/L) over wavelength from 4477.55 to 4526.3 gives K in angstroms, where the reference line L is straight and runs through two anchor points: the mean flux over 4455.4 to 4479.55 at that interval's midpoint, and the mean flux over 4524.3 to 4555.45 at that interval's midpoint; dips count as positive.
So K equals -3.20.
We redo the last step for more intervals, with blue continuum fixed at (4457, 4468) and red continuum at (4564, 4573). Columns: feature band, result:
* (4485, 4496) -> -0.84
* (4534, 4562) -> 2.19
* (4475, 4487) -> -0.14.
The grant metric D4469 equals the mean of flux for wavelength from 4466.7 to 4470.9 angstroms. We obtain 11.2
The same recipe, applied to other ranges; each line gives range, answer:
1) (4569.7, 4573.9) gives 12.8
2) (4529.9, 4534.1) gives 11.7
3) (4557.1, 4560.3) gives 9.97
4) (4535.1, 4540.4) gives 11.3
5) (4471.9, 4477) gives 10.7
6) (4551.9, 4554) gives 13.3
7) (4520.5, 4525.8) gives 11.3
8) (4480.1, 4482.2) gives 11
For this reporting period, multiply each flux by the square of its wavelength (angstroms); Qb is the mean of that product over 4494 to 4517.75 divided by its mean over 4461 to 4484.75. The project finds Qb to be 1.14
